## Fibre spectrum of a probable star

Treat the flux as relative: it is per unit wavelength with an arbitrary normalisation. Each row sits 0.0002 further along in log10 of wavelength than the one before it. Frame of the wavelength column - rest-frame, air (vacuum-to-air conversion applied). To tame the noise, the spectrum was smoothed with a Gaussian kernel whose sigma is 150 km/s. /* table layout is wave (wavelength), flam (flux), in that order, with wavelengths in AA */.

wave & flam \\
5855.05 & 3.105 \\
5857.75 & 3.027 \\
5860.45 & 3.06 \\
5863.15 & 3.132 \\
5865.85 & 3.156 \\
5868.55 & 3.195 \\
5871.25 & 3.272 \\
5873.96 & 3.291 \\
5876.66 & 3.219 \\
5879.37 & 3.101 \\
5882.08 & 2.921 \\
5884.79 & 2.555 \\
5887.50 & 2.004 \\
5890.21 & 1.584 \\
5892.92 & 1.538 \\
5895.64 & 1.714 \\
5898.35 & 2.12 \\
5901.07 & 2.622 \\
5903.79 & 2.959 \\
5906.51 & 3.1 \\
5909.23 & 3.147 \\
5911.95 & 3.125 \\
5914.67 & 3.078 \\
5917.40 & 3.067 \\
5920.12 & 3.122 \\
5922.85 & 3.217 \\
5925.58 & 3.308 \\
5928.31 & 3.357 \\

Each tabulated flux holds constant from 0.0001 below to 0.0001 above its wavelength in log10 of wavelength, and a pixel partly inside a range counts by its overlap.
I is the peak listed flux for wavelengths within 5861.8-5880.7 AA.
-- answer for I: 3.291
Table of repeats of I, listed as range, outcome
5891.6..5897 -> 1.714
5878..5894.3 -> 3.101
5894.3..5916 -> 3.147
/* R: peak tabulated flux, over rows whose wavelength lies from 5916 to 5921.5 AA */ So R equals 3.122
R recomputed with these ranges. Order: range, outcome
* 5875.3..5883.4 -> 3.219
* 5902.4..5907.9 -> 3.1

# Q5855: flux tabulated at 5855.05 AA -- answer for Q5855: 3.105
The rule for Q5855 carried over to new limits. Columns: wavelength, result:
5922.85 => 3.217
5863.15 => 3.132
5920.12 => 3.122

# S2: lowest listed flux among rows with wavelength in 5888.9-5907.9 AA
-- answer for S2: 1.538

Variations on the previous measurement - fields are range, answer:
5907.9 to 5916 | 3.078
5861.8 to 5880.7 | 3.101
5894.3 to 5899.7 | 1.714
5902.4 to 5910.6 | 2.959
